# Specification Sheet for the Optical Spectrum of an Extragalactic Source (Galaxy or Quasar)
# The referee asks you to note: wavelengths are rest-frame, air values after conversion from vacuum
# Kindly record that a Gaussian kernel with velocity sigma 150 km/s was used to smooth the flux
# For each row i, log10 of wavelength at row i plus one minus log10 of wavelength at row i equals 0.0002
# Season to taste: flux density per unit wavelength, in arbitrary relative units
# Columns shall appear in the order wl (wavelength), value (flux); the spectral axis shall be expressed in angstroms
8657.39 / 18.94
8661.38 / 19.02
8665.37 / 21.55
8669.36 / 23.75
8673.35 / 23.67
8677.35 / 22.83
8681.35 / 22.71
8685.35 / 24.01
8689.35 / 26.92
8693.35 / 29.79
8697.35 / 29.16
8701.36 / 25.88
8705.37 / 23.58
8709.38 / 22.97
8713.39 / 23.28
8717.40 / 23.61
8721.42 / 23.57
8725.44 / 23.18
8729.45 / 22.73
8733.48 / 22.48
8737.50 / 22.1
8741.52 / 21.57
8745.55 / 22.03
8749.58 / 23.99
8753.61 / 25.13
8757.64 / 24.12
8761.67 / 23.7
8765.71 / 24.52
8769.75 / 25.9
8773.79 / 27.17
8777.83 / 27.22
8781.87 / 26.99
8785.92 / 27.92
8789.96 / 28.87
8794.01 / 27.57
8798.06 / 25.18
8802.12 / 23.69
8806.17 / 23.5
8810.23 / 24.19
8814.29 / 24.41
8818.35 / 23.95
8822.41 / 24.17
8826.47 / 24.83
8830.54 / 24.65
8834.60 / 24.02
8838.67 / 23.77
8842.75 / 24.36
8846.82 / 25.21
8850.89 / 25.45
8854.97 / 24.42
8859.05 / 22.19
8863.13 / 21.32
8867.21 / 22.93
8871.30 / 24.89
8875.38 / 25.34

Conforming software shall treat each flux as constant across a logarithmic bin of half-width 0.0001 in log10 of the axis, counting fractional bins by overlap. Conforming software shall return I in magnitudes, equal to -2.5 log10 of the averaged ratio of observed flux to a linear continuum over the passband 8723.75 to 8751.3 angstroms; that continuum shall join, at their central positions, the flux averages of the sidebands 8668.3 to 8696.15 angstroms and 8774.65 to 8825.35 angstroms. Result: 0.12 mag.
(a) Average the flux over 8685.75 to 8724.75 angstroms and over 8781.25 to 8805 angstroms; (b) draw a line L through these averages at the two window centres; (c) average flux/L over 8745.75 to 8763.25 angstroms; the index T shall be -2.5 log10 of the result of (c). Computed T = 0.09 mag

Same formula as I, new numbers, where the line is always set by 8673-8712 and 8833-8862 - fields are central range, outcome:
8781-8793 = -0.143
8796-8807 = 0.010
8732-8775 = 0.041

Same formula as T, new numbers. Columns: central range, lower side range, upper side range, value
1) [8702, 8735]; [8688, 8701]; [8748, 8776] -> 0.167 mag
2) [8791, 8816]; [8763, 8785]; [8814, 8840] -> 0.012 mag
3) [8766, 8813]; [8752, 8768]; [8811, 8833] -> -0.074 mag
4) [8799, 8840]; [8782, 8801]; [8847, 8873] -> 0.068 mag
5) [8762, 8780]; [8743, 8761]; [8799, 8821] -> -0.093 mag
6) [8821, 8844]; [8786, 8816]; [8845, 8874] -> 0.013 mag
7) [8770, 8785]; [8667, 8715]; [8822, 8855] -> -0.099 mag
